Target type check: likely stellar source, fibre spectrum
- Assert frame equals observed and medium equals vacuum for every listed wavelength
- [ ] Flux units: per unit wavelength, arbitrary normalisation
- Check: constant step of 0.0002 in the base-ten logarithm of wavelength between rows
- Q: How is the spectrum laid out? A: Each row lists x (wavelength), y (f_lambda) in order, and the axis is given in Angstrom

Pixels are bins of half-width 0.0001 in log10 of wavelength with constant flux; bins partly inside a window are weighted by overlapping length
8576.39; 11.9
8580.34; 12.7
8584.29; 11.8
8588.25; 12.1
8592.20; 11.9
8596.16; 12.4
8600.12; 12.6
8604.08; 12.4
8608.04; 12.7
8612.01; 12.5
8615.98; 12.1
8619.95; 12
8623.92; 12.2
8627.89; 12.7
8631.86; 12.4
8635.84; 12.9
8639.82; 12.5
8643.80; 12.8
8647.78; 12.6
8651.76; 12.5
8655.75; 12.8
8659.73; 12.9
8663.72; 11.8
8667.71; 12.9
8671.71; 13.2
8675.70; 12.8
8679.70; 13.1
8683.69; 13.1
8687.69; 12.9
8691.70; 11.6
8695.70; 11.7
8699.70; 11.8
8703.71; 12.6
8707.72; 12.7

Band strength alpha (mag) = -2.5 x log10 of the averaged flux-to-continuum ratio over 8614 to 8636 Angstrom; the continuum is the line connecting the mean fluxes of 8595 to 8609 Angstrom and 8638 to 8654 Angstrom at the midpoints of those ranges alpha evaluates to 0.02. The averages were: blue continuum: 12.5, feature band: 12.3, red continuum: 12.6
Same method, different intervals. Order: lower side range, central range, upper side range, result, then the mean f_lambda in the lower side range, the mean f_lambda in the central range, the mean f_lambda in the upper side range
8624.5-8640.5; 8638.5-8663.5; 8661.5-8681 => 0.003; 12.6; 12.6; 12.7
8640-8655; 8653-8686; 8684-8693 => -0.025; 12.6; 12.8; 12.4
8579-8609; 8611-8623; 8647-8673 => 0.023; 12.3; 12.2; 12.7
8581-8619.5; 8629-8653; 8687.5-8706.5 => -0.038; 12.3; 12.6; 12.1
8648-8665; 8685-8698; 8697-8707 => 0.017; 12.5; 12.1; 12.2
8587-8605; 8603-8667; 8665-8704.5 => -0.008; 12.3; 12.5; 12.6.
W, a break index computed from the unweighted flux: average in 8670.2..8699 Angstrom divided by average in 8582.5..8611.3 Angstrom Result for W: 1.0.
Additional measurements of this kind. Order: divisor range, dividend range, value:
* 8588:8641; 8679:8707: 1.00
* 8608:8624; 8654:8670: 1.03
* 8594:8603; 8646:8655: 1.01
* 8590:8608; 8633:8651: 1.02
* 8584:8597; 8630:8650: 1.05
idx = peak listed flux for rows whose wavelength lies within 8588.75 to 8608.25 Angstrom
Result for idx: 12.7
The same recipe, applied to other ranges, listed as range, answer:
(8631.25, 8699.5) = 13.2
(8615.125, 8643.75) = 12.9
